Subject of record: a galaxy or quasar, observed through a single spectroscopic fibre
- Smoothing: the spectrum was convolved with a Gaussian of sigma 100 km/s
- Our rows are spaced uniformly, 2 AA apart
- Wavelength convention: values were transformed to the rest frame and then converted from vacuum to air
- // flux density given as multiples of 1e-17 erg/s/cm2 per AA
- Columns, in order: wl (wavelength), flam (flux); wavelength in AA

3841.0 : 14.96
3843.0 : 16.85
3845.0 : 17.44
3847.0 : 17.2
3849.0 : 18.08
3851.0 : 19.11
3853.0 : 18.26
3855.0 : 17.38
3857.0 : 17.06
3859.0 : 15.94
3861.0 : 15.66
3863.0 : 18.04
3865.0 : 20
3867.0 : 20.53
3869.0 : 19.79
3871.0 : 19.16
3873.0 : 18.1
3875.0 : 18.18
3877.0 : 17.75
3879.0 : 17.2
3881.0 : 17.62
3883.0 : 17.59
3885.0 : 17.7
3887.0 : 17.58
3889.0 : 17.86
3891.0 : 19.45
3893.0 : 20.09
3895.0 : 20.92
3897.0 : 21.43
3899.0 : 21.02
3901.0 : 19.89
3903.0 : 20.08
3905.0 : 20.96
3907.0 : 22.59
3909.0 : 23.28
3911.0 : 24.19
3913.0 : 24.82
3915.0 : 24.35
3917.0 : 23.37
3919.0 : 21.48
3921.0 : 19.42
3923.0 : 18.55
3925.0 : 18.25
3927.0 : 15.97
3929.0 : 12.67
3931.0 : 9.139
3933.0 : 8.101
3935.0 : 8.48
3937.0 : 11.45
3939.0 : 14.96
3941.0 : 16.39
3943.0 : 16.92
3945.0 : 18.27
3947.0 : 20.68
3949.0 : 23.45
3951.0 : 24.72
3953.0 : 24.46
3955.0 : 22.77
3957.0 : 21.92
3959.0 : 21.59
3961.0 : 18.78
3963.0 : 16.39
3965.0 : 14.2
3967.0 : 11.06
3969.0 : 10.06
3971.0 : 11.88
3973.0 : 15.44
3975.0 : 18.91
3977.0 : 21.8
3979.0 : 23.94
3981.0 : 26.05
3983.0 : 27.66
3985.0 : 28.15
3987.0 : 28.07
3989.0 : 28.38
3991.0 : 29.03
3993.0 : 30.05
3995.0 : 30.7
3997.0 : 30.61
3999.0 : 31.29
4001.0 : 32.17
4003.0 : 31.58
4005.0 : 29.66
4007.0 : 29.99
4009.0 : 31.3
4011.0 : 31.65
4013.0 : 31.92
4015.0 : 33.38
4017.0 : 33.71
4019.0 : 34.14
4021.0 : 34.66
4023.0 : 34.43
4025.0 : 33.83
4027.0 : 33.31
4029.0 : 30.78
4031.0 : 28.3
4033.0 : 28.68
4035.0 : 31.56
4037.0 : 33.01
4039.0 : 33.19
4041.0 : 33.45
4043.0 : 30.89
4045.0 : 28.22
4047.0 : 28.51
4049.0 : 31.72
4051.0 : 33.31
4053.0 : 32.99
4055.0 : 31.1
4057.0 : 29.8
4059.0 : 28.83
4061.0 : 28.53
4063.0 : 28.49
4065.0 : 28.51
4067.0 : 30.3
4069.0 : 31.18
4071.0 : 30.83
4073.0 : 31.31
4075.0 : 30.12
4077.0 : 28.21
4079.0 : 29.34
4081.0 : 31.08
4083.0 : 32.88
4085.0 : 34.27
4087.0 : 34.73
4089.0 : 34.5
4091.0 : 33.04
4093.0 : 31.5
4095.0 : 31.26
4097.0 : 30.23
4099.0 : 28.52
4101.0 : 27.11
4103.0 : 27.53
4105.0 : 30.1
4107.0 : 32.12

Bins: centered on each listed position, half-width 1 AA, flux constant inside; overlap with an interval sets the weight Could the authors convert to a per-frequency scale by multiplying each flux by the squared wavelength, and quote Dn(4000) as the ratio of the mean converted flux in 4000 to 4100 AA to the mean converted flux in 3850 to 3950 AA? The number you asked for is 1.8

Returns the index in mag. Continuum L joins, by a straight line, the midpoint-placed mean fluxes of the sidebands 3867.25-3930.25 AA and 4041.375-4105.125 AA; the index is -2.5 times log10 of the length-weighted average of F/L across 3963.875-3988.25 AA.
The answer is 0.24 mag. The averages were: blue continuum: 19.7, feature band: 19.8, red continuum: 30.6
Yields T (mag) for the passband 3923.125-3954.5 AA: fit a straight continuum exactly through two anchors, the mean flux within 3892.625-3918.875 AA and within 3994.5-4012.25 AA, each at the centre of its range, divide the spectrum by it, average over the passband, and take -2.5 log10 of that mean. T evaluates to 0.47 mag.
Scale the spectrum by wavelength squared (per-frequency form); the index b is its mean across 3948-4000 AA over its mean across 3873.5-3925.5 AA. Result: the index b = 1.2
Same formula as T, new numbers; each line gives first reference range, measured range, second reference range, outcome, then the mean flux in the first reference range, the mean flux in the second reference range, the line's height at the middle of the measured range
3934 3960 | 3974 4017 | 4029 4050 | -0.152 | 18.9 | 30.8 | 25.1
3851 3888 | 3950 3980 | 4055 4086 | 0.270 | 18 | 30.3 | 23.8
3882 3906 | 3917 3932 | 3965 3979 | 0.065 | 19.5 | 15.5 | 17.9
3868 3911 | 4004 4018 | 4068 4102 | -0.181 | 19.6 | 31.2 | 26.8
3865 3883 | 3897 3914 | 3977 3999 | -0.042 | 18.6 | 28.1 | 21.2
